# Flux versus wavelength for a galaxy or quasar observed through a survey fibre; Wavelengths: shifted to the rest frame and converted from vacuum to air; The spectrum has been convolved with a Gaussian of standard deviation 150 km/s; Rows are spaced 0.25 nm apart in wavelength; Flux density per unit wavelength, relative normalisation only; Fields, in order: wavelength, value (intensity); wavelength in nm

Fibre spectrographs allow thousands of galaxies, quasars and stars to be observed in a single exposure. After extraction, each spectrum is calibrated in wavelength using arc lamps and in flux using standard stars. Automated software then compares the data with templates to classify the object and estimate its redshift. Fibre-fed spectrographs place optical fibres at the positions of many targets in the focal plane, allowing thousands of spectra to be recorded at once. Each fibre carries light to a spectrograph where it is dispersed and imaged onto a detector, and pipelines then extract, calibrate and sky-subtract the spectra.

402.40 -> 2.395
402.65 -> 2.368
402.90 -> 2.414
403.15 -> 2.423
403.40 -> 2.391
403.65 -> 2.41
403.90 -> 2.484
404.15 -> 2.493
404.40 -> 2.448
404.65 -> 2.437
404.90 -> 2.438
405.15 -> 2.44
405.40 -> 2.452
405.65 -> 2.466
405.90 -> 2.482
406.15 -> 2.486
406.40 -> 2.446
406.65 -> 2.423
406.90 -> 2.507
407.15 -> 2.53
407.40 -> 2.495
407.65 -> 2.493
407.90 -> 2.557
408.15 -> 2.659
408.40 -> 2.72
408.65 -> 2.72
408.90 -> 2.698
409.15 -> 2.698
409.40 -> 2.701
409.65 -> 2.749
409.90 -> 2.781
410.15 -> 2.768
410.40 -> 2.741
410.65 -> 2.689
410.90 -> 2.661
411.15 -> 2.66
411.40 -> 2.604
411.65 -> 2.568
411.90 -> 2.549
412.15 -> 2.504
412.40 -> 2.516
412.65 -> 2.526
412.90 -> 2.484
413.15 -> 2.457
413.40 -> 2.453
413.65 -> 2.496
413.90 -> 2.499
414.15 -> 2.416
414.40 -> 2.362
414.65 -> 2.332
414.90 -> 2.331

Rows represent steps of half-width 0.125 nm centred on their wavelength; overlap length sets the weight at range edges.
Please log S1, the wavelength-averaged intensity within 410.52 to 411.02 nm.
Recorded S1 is 2.68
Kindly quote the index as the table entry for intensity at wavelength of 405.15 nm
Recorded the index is 2.44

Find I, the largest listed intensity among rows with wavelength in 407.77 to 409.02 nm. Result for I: 2.72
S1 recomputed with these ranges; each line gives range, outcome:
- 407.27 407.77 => 2.49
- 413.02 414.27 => 2.46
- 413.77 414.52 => 2.43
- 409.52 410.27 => 2.77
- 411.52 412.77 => 2.53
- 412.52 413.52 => 2.48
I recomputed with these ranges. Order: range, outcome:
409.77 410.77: 2.781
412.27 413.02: 2.526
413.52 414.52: 2.499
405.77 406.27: 2.486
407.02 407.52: 2.53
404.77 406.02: 2.482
